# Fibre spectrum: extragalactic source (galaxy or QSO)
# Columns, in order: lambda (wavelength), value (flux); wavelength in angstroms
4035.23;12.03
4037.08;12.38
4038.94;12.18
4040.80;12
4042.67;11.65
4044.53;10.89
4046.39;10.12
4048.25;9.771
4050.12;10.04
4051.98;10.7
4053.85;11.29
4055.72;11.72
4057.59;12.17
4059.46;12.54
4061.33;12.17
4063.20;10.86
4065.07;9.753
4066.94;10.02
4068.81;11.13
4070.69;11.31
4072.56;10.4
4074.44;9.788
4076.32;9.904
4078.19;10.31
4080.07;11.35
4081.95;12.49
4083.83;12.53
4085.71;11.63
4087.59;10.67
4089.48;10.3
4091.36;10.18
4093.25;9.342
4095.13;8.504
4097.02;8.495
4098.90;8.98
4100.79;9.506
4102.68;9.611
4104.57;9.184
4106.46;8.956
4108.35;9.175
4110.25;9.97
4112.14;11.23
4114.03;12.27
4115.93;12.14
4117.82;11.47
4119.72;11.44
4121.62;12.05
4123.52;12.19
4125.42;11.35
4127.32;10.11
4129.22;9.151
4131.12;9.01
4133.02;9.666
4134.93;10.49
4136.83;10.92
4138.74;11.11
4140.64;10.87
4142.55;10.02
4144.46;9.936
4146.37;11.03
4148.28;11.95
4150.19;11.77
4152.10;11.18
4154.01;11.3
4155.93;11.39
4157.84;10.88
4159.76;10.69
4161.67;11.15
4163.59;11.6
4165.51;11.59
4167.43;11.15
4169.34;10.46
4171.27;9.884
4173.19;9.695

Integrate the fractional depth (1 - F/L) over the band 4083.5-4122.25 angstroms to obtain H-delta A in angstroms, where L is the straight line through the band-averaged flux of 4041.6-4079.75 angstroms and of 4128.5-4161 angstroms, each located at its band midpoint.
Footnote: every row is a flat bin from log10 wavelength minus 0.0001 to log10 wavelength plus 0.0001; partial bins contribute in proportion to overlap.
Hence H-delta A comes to 1.6 angstroms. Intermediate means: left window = 10.8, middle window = 10.3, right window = 10.7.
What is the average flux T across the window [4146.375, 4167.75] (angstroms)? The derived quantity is 11.3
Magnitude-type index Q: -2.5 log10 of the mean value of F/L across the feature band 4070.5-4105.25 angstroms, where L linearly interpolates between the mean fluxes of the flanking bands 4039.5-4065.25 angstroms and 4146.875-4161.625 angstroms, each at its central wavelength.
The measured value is 0.10 mag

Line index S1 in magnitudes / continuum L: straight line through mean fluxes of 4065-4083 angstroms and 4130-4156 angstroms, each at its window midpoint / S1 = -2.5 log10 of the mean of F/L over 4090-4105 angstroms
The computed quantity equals 0.16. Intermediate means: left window 10.7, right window 10.7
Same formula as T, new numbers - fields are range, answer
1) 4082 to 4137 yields 10.4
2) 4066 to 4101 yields 10.4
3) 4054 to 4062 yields 12.1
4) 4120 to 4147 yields 10.6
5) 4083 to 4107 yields 9.84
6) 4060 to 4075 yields 10.8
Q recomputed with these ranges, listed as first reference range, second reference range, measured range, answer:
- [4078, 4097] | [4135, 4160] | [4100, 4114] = 0.10 mag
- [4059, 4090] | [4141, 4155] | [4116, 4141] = 0.02 mag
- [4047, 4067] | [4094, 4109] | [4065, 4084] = -0.06 mag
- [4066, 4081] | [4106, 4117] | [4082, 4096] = 0.00 mag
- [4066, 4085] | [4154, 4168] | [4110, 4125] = -0.06 mag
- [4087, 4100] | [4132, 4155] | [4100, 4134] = -0.04 mag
